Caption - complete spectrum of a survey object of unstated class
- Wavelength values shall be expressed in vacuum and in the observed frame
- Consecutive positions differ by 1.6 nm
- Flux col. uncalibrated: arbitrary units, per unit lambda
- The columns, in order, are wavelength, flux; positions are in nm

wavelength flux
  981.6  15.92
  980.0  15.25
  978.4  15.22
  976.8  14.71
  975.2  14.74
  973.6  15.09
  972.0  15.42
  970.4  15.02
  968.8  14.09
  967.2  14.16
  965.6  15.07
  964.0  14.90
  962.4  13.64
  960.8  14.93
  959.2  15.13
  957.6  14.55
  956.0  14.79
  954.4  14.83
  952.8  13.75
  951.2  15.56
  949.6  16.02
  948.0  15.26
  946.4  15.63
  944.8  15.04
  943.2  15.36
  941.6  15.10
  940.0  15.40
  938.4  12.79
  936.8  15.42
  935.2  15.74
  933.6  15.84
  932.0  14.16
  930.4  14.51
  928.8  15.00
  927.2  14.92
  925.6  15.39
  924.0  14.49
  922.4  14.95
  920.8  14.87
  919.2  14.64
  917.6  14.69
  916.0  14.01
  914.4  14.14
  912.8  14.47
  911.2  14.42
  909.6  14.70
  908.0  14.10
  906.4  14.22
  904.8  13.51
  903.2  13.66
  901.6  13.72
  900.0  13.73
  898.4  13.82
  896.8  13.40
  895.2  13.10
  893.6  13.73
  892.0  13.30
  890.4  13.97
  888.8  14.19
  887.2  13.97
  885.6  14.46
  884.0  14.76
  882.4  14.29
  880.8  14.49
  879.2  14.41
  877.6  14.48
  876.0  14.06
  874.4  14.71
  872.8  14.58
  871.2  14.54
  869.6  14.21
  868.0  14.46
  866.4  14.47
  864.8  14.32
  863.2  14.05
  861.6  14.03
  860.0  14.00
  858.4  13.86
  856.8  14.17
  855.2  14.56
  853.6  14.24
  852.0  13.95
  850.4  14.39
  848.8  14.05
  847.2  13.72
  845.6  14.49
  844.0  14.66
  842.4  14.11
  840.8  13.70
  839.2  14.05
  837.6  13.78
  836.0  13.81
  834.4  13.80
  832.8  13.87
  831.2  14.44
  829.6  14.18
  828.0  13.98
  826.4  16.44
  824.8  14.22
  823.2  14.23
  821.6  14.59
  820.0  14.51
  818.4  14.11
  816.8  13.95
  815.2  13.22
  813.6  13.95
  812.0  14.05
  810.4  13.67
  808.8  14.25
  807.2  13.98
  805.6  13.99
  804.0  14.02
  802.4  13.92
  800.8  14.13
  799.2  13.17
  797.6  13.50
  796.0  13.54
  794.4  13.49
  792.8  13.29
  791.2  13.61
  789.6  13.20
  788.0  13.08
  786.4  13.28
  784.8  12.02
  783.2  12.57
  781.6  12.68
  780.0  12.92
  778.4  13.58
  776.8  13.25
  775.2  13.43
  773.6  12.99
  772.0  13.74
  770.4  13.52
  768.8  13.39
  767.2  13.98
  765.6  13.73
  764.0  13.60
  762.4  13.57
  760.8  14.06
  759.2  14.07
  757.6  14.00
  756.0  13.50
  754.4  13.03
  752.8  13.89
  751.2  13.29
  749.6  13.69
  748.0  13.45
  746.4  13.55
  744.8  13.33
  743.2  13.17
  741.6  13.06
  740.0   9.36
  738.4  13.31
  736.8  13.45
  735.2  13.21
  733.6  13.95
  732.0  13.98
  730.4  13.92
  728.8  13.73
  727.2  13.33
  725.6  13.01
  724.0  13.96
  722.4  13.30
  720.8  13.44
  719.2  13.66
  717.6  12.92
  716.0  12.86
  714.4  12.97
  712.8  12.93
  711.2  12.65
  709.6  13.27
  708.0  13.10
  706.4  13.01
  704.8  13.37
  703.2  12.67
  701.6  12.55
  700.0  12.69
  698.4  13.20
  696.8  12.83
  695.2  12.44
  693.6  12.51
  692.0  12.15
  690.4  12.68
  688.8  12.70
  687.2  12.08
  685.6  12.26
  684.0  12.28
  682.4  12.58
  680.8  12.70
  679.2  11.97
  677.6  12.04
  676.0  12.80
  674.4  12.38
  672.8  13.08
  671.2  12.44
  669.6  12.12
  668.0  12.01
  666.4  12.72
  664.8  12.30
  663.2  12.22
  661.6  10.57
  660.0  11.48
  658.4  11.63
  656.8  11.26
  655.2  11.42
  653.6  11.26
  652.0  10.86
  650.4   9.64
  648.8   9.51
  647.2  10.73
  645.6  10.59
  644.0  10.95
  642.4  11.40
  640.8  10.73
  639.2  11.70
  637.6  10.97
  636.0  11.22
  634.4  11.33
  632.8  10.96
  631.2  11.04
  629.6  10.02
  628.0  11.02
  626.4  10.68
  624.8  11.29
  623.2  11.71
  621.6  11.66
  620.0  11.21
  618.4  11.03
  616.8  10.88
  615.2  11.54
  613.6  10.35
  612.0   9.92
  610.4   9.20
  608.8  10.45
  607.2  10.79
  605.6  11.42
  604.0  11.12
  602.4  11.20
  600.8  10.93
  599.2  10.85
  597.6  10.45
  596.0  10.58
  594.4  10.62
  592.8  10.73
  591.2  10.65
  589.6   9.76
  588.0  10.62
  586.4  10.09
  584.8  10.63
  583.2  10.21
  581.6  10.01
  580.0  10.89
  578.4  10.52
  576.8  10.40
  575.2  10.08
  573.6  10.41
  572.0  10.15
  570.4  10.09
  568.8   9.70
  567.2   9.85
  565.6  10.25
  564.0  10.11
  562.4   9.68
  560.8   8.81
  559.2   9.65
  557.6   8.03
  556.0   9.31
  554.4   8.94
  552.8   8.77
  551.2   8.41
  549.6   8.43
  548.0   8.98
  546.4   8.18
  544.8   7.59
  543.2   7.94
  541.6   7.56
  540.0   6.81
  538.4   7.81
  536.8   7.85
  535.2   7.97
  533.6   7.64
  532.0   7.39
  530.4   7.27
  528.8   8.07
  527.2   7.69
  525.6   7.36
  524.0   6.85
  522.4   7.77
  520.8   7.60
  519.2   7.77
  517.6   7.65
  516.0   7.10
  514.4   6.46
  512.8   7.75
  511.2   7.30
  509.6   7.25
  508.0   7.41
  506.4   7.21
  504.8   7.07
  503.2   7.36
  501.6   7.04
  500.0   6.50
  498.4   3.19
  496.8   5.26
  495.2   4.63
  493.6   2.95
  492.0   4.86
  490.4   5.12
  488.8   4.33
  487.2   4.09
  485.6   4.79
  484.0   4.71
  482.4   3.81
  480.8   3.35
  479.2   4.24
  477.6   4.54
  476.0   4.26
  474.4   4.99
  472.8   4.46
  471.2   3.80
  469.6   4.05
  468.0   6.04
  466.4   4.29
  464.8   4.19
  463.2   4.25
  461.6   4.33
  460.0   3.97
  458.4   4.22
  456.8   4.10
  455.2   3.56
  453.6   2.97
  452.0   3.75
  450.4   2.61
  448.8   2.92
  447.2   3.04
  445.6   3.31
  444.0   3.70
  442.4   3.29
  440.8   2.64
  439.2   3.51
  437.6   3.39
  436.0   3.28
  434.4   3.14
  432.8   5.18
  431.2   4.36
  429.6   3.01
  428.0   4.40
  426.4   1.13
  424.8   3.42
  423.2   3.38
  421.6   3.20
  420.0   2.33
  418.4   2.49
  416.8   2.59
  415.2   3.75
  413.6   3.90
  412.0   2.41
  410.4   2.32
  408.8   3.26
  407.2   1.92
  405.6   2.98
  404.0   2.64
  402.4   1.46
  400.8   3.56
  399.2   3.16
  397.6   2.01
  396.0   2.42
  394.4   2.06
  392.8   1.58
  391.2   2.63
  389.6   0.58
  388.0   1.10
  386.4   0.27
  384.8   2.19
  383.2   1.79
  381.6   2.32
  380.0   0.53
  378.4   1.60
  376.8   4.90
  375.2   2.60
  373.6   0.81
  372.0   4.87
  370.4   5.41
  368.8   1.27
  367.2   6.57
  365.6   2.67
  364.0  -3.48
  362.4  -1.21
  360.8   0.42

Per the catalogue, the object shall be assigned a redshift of 0.255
